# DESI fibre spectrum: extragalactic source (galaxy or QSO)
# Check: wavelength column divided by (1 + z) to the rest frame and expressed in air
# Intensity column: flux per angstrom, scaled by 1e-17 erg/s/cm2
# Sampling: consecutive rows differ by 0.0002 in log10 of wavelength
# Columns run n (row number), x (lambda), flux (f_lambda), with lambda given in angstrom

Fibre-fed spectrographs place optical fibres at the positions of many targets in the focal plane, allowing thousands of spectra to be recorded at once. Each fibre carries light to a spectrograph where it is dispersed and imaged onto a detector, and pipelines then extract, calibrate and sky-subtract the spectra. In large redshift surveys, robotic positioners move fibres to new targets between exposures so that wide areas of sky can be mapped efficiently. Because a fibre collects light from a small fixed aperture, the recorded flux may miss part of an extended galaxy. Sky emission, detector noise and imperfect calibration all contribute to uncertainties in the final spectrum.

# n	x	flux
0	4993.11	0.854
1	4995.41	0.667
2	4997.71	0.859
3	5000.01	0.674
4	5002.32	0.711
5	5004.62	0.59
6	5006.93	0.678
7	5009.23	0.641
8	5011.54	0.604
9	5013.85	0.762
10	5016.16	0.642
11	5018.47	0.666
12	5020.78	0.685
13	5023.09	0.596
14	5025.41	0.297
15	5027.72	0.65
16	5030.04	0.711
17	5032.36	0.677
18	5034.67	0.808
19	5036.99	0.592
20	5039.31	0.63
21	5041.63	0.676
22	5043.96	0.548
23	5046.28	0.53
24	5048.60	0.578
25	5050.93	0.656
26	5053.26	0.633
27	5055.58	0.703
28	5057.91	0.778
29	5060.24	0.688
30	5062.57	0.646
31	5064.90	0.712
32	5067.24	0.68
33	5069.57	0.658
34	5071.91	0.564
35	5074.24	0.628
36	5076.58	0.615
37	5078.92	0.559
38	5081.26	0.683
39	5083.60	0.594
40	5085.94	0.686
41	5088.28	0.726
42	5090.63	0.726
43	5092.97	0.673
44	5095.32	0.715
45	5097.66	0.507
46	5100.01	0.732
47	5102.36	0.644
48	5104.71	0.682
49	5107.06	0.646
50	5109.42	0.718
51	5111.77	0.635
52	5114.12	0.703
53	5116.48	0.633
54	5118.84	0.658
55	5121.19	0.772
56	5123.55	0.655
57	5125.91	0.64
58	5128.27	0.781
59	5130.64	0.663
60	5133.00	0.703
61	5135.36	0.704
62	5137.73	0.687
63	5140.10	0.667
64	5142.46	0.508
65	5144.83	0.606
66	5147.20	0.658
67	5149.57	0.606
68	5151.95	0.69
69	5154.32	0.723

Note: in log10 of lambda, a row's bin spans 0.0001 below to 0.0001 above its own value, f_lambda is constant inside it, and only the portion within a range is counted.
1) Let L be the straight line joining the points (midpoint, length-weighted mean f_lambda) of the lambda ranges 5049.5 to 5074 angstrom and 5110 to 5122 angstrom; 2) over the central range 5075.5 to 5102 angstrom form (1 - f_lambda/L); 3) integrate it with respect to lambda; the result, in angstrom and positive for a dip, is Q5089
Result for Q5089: 0.7 angstrom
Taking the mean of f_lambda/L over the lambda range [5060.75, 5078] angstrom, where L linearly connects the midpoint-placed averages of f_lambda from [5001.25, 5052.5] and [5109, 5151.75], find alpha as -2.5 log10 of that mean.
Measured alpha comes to 0.00 mag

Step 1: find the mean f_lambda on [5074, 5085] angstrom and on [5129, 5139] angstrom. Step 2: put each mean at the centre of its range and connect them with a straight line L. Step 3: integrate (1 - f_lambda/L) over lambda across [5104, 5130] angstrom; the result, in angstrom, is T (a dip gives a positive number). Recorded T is -0.57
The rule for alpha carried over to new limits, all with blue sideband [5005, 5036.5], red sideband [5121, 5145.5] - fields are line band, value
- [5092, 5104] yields 0.01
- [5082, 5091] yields -0.03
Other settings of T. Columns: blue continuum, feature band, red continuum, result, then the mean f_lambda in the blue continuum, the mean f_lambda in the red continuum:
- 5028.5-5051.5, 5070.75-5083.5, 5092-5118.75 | 0.9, 0.64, 0.662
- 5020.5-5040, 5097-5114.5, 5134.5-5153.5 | -0.7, 0.625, 0.641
